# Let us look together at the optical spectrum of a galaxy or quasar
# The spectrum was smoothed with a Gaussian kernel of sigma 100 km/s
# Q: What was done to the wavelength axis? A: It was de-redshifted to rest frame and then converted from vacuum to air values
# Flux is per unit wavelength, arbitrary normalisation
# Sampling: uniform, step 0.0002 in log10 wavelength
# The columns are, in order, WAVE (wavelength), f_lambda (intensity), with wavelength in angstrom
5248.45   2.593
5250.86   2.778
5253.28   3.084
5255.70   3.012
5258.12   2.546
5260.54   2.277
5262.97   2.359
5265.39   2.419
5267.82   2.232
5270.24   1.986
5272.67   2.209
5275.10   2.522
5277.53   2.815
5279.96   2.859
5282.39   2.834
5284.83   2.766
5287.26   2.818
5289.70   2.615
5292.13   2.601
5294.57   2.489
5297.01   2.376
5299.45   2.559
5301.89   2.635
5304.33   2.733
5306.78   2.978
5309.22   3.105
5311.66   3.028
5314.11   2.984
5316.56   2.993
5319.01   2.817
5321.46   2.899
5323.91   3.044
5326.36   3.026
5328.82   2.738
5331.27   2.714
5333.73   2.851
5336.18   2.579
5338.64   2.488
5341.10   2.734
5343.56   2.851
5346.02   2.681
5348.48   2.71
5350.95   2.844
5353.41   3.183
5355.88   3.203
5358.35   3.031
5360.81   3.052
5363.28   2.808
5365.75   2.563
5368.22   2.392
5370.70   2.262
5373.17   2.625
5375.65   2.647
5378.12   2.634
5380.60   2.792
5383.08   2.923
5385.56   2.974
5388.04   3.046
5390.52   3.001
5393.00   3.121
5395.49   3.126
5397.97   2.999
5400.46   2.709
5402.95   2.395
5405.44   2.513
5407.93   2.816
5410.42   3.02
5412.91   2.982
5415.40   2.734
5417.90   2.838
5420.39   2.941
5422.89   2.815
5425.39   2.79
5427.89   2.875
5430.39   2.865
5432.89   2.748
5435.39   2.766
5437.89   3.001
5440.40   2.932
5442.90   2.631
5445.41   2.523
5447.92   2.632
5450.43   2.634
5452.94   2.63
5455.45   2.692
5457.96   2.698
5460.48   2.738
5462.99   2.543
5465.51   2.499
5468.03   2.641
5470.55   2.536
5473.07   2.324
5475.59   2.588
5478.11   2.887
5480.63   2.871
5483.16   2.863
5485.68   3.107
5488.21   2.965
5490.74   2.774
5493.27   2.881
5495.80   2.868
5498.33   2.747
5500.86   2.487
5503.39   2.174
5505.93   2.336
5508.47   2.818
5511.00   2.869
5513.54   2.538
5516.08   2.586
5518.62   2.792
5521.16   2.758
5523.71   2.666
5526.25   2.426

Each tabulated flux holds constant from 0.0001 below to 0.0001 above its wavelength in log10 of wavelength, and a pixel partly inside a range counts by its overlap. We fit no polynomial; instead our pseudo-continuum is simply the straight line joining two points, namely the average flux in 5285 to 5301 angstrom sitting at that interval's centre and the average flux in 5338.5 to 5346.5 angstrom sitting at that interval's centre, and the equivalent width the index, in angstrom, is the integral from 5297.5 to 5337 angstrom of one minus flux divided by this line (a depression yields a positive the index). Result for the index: -2.93 angstrom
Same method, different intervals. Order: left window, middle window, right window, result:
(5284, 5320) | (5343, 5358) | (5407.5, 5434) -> -0.6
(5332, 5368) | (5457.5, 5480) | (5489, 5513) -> 0.7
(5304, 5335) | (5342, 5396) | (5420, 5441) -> 1.0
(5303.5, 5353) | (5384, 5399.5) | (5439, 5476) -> -1.7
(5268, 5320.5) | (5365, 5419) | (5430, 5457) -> -1.3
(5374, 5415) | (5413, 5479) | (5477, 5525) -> 1.9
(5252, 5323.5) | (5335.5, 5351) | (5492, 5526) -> -0.1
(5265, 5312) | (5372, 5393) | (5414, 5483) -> -1.3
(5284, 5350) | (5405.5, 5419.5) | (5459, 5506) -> -0.7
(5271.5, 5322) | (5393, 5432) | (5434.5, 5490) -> -1.6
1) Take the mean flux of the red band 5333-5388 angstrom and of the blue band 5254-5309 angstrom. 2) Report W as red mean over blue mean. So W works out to 1.07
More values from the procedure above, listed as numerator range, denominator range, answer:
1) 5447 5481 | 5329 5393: 0.94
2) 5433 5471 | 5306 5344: 0.94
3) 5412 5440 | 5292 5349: 1.03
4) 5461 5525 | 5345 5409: 0.96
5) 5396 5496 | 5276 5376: 0.99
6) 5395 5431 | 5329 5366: 1.00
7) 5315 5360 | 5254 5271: 1.17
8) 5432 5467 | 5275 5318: 0.97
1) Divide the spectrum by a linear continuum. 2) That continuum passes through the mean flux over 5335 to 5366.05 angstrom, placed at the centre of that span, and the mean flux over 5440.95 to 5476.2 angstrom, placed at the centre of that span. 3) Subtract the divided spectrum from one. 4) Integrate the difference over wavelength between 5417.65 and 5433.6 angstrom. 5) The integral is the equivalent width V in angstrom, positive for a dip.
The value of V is -1.0 angstrom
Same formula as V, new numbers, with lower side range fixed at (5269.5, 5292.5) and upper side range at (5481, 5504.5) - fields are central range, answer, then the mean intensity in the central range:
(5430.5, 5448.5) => -0.2 angstrom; 2.76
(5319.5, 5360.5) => -3.0 angstrom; 2.85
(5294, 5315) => -1.1 angstrom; 2.77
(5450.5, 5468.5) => 0.7 angstrom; 2.63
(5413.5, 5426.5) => -0.5 angstrom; 2.83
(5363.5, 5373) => 0.7 angstrom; 2.47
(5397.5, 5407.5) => 0.2 angstrom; 2.64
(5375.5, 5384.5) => -0.3 angstrom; 2.77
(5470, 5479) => 0.6 angstrom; 2.58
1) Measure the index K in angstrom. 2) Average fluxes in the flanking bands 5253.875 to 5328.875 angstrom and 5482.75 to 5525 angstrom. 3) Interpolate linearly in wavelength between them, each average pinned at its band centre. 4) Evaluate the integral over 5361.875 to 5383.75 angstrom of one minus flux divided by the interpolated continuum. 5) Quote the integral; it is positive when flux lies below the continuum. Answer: 0.6 angstrom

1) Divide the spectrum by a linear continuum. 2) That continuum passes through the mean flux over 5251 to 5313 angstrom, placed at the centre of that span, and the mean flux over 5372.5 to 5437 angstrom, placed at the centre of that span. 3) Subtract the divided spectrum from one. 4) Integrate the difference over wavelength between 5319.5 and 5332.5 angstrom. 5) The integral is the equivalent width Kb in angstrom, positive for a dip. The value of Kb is -0.8 angstrom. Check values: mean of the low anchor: 2.64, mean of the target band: 2.88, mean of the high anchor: 2.84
